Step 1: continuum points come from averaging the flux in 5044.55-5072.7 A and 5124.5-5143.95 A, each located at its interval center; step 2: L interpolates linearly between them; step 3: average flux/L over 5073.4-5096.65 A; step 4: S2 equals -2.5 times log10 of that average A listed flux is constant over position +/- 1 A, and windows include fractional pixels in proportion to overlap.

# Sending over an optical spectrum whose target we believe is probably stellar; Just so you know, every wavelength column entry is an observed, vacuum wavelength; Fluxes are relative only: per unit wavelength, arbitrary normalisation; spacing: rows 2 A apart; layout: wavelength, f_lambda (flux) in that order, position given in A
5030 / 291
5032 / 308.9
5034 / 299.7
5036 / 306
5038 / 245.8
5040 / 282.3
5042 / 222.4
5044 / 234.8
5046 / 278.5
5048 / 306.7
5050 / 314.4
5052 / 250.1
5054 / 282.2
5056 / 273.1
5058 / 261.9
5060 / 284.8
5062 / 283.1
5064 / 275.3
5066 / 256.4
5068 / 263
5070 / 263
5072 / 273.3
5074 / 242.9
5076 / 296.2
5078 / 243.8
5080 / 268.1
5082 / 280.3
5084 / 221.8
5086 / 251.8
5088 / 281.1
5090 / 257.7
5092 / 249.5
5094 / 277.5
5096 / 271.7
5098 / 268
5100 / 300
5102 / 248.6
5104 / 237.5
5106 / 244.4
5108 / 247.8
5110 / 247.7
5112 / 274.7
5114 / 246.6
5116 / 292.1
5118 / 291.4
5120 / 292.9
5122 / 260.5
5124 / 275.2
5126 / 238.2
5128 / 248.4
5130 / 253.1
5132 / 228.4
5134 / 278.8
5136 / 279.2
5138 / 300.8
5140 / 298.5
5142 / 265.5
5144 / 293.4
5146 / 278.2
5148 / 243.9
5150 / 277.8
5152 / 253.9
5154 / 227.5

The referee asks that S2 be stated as 0.04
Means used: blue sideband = 275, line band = 262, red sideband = 267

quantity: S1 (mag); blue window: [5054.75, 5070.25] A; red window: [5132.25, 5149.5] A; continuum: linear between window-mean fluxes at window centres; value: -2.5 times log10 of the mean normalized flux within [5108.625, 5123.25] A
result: 0.01 mag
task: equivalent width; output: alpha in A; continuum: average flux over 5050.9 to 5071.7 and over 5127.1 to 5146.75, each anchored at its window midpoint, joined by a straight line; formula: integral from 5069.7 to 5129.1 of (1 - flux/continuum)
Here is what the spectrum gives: 1.8 A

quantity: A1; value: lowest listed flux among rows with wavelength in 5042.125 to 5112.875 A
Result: 221.8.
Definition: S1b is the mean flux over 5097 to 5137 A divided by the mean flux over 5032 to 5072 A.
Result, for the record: 1.0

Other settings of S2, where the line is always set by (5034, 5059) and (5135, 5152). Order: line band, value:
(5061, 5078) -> 0.03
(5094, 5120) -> 0.04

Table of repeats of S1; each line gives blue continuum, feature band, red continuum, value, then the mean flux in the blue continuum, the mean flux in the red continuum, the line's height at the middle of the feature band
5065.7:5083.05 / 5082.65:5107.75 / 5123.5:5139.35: 0.023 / 265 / 263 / 265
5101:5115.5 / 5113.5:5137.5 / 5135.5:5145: 0.016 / 251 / 288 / 271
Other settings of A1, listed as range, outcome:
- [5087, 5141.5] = 228.4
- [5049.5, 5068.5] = 250.1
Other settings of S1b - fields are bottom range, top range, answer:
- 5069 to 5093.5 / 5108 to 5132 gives 1.01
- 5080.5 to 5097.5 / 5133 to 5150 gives 1.07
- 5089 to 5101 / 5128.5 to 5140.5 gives 1.00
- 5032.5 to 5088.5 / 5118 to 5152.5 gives 1.00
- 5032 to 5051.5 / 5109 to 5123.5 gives 0.98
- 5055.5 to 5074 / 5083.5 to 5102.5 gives 0.98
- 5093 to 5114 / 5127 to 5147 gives 1.04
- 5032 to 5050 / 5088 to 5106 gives 0.95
